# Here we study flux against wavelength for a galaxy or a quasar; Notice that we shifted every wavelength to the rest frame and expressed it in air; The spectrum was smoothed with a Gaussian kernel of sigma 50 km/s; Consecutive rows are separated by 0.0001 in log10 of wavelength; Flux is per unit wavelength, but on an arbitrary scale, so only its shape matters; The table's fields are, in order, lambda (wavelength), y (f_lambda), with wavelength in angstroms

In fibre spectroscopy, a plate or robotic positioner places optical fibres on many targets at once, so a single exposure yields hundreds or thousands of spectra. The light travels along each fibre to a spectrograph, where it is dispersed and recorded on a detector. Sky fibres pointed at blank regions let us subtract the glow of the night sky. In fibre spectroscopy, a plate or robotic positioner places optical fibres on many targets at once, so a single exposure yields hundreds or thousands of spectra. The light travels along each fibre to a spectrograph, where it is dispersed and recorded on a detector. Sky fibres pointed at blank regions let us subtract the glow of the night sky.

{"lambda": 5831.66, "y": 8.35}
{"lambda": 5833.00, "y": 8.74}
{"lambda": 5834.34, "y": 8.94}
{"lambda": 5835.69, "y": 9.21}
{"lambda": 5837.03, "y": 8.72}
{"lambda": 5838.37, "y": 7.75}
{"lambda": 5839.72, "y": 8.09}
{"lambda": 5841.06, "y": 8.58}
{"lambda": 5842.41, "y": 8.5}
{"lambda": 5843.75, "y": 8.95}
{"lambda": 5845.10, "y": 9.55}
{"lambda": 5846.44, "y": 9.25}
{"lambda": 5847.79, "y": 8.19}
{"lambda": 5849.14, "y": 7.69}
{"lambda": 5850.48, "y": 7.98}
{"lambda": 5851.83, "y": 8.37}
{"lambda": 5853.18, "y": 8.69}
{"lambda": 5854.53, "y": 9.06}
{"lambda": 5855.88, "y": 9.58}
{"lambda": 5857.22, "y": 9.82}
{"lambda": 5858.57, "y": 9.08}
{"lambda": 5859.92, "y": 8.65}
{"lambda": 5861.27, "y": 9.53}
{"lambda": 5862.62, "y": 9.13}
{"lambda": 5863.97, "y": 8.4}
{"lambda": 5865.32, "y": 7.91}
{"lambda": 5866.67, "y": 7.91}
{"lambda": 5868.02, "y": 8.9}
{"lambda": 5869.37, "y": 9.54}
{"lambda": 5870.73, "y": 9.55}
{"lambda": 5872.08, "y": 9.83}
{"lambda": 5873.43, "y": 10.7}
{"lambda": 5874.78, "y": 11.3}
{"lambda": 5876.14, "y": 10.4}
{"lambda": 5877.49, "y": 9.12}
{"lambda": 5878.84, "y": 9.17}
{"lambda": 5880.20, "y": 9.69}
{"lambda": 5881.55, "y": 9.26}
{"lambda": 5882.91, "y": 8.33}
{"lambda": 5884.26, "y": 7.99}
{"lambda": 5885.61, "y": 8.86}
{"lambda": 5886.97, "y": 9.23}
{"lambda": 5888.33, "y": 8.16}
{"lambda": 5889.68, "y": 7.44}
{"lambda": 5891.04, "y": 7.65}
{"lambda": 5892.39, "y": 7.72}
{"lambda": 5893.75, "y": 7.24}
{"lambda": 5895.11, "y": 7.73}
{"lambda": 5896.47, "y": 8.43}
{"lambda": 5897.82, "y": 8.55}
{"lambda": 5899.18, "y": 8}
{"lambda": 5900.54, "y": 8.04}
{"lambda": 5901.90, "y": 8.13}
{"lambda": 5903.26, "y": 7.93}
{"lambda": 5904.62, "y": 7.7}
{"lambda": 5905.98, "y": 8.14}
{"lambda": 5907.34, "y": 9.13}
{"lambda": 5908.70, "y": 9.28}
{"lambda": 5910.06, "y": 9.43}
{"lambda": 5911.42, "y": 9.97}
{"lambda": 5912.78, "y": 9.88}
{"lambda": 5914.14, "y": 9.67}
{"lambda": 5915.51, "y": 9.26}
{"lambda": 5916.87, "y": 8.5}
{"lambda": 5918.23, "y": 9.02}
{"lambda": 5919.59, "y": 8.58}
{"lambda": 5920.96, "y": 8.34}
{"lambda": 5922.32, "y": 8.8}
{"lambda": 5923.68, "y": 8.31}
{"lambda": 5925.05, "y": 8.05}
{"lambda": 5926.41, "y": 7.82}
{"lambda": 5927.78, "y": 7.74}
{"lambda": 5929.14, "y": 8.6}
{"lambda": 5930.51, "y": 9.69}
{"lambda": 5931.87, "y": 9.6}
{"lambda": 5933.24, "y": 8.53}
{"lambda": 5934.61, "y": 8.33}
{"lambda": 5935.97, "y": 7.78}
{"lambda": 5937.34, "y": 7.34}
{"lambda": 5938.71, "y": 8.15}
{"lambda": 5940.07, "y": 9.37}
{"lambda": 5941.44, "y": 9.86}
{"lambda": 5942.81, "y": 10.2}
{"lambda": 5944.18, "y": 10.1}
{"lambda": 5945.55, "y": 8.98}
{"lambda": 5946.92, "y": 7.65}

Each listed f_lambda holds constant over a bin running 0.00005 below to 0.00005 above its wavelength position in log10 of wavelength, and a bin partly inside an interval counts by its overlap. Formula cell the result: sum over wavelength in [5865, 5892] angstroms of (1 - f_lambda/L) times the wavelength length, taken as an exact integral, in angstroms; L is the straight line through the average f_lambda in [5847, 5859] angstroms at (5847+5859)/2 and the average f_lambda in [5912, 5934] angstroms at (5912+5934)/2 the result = -0.96 angstroms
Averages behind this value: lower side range 8.71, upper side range 8.78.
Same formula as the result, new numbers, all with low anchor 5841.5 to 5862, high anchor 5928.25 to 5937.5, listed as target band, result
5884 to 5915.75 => 0.8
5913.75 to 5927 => 0.0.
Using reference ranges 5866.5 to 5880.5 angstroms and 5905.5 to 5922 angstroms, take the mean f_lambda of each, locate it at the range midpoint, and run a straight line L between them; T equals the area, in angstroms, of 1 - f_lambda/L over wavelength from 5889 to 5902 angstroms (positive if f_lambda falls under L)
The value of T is 2.1 angstroms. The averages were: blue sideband 9.7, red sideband 9.11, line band 7.89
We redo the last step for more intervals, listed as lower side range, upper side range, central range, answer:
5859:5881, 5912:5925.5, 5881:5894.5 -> 1.5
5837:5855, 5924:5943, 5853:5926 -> -2.3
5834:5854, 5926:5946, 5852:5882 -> -2.4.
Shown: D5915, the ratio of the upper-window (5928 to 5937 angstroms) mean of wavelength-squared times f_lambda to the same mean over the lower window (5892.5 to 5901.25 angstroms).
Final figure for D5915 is 1.1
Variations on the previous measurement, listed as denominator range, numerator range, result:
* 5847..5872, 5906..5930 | 1.02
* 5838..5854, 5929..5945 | 1.09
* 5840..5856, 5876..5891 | 1.03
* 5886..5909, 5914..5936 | 1.07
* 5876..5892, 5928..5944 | 1.04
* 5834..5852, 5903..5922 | 1.07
